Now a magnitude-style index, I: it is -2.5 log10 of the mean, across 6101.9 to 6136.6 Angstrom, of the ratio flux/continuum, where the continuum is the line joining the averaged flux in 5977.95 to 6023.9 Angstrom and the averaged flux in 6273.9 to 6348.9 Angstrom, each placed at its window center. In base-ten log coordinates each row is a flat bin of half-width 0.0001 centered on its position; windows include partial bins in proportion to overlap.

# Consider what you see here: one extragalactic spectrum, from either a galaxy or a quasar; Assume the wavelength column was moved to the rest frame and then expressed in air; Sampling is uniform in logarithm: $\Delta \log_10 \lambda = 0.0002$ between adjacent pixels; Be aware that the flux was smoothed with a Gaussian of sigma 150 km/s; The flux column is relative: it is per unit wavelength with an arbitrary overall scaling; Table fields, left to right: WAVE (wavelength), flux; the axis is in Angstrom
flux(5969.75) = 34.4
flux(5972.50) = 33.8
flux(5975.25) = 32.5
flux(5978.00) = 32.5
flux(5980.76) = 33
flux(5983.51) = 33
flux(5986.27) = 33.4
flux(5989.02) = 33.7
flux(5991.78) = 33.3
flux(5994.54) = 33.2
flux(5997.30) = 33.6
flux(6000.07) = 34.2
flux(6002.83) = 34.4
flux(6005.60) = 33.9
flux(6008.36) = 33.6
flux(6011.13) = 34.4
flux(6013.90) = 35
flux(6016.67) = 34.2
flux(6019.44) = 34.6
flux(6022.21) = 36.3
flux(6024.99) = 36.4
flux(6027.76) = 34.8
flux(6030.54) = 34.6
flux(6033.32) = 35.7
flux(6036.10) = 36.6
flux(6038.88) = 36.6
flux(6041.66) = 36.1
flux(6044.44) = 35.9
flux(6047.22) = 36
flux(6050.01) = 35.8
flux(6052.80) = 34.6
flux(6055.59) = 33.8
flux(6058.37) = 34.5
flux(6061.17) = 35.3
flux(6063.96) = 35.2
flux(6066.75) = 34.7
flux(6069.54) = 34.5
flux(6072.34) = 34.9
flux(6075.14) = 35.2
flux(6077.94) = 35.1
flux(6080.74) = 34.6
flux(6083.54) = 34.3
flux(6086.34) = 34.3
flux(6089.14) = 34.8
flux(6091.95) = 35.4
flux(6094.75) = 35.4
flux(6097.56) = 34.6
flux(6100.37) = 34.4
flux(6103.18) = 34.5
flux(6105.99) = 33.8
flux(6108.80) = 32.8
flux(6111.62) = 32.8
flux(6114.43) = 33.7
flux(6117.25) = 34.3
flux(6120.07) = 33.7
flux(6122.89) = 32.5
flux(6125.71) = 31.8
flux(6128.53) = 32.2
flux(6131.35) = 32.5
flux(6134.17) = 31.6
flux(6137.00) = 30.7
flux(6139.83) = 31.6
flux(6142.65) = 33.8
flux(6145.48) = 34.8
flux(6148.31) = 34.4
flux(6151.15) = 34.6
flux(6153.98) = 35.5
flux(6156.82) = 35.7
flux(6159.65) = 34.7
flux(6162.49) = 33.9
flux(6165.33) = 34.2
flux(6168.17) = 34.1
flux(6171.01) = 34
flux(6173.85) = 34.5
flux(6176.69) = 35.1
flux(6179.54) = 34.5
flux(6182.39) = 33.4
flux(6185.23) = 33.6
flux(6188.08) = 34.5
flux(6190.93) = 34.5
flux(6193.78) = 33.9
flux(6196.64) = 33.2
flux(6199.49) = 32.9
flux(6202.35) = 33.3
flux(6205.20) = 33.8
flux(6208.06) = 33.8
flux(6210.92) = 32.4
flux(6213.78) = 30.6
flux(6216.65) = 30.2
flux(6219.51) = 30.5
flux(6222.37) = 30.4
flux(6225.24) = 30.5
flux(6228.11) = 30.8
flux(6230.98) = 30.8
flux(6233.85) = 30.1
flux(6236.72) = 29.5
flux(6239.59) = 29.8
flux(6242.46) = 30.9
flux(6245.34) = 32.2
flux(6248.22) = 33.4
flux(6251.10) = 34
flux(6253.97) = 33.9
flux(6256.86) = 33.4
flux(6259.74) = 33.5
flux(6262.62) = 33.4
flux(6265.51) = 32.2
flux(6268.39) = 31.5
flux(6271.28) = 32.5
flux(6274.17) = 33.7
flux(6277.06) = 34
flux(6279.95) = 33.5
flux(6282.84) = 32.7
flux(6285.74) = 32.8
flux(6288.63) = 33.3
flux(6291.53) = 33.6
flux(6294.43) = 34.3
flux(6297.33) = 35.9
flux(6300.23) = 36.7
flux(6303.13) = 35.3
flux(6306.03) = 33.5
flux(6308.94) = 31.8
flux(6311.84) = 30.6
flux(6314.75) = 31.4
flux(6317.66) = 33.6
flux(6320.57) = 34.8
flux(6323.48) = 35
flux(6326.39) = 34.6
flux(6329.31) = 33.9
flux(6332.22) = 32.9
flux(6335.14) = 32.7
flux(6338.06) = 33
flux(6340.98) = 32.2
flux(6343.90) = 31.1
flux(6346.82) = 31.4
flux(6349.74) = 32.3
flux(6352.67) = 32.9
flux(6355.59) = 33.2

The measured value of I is 0.03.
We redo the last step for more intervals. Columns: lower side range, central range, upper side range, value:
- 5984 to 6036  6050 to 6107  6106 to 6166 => -0.03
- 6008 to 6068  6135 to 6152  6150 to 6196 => 0.04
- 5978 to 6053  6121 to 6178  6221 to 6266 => -0.02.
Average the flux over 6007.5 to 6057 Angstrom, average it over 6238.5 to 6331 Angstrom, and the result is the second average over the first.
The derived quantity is 0.94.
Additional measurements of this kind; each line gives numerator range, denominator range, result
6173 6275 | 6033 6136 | 0.94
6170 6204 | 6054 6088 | 0.98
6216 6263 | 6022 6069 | 0.89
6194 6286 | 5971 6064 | 0.93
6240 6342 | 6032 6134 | 0.97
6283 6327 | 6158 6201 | 0.99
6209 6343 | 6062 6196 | 0.96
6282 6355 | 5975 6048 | 0.96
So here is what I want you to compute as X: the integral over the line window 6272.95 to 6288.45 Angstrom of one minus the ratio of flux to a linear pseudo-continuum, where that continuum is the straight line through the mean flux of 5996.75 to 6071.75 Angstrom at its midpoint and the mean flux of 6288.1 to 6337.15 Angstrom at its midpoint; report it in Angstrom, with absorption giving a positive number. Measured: 0.3 Angstrom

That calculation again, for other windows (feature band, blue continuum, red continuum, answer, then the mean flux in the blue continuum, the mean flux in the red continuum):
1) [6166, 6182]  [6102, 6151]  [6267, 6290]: -0.64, 33.1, 33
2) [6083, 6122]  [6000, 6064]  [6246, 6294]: 0.43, 35.1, 33.2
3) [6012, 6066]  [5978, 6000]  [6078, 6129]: -2.84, 33.3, 33.9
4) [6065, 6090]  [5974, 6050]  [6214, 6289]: -0.64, 34.5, 32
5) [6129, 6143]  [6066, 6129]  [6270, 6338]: 0.87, 34.1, 33.6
